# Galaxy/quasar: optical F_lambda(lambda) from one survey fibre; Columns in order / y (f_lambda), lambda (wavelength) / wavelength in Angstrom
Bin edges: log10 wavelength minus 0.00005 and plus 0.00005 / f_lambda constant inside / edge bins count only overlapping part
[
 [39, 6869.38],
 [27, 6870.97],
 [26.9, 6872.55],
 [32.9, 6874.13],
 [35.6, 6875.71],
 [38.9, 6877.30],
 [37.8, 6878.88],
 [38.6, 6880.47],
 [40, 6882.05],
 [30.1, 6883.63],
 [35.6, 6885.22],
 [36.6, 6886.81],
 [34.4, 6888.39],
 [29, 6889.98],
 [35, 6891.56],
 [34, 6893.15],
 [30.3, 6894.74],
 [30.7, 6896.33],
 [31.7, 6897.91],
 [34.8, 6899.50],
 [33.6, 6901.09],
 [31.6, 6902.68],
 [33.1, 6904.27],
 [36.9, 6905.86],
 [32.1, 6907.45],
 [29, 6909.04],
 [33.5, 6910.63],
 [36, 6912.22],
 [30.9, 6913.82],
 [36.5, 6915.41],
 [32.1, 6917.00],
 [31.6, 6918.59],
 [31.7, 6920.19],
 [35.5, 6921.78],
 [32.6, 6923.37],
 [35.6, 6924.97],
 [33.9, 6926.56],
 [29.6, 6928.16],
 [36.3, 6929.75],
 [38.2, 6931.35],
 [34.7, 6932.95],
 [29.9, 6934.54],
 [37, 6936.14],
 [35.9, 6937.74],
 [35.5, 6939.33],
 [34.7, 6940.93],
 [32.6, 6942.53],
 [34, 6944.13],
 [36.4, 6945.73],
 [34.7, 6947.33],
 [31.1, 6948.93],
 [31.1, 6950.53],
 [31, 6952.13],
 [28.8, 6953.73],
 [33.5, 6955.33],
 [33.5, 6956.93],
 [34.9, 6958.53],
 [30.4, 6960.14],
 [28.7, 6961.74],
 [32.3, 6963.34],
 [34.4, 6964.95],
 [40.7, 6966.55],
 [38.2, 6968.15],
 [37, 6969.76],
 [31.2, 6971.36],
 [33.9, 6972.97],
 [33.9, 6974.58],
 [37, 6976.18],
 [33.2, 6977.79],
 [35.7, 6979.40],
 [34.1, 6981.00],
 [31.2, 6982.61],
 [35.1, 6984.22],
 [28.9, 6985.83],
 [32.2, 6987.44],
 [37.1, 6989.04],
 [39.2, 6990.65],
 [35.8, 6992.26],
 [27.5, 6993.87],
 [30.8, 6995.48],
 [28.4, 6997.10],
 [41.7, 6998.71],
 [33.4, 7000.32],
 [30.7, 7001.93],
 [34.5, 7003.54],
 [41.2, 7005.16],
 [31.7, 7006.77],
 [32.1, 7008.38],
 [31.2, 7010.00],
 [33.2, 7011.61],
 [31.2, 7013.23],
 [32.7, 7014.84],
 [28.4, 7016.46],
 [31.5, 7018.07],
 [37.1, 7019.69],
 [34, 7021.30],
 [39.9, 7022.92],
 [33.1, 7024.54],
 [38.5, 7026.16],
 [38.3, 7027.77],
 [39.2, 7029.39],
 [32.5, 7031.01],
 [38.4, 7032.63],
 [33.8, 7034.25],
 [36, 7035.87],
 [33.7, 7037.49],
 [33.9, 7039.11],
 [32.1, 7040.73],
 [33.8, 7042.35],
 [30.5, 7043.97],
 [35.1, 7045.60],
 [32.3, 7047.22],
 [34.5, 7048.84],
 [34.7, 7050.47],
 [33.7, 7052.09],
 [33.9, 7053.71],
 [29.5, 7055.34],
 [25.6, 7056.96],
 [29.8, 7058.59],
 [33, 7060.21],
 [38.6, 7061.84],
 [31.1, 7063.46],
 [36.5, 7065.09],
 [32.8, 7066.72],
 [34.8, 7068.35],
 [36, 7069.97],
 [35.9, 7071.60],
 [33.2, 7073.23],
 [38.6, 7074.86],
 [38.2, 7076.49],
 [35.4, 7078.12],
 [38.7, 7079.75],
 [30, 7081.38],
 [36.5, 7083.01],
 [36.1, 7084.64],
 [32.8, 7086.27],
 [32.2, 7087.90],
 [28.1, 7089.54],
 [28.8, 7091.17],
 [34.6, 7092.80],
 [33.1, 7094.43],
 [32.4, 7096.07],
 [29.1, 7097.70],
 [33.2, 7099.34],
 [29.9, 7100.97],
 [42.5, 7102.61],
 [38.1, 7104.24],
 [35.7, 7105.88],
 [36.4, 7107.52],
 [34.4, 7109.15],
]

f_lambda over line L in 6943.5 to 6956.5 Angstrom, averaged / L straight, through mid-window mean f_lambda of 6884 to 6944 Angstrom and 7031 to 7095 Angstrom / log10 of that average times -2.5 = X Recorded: 0.03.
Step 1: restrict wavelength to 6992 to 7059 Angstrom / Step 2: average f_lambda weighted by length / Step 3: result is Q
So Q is 33.6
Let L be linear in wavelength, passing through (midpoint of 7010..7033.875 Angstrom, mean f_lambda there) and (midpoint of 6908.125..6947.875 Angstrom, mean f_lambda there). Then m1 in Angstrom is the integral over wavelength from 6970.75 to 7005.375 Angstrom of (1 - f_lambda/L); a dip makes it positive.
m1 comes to 0.6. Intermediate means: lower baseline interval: 33.9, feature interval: 33.8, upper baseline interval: 34.7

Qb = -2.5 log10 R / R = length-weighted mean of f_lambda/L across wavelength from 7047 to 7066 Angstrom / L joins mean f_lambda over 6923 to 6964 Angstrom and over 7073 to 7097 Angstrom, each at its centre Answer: 0.03 mag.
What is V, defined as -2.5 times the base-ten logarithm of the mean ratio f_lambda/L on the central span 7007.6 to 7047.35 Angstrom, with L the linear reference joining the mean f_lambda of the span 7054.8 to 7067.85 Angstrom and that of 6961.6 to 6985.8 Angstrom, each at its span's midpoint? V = -0.03 mag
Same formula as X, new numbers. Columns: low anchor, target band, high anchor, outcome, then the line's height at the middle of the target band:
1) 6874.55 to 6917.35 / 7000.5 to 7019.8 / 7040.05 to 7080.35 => 0.04 mag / 33.9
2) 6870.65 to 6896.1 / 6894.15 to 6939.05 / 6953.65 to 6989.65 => 0.02 mag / 33.9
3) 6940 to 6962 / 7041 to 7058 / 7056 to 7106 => 0.04 mag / 33.6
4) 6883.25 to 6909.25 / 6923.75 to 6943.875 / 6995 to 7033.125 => -0.03 mag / 33.4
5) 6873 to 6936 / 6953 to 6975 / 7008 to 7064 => 0.00 mag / 33.8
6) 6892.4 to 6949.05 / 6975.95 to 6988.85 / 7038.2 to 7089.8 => 0.01 mag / 33.7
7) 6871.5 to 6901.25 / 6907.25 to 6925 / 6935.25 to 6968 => 0.03 mag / 33.8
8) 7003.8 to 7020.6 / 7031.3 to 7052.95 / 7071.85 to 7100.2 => -0.02 mag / 33.3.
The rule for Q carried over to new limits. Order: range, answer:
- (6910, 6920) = 33.3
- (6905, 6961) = 33.5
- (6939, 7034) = 33.9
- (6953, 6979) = 33.9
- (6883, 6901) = 33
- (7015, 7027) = 34.6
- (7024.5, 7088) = 34.4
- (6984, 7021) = 33.3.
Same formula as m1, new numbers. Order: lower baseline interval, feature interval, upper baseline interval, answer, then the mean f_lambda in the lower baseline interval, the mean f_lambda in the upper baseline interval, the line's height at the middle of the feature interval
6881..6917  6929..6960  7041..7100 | -0.3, 33.4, 33.4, 33.4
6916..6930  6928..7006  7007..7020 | -3.3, 33.2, 32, 32.6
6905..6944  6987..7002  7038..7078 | 0.0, 33.8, 33.7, 33.8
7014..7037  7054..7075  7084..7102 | 0.0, 35.2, 31.9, 33.3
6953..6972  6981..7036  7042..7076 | -0.8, 33.7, 33.6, 33.6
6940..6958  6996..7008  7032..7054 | -0.3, 32.9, 34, 33.5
